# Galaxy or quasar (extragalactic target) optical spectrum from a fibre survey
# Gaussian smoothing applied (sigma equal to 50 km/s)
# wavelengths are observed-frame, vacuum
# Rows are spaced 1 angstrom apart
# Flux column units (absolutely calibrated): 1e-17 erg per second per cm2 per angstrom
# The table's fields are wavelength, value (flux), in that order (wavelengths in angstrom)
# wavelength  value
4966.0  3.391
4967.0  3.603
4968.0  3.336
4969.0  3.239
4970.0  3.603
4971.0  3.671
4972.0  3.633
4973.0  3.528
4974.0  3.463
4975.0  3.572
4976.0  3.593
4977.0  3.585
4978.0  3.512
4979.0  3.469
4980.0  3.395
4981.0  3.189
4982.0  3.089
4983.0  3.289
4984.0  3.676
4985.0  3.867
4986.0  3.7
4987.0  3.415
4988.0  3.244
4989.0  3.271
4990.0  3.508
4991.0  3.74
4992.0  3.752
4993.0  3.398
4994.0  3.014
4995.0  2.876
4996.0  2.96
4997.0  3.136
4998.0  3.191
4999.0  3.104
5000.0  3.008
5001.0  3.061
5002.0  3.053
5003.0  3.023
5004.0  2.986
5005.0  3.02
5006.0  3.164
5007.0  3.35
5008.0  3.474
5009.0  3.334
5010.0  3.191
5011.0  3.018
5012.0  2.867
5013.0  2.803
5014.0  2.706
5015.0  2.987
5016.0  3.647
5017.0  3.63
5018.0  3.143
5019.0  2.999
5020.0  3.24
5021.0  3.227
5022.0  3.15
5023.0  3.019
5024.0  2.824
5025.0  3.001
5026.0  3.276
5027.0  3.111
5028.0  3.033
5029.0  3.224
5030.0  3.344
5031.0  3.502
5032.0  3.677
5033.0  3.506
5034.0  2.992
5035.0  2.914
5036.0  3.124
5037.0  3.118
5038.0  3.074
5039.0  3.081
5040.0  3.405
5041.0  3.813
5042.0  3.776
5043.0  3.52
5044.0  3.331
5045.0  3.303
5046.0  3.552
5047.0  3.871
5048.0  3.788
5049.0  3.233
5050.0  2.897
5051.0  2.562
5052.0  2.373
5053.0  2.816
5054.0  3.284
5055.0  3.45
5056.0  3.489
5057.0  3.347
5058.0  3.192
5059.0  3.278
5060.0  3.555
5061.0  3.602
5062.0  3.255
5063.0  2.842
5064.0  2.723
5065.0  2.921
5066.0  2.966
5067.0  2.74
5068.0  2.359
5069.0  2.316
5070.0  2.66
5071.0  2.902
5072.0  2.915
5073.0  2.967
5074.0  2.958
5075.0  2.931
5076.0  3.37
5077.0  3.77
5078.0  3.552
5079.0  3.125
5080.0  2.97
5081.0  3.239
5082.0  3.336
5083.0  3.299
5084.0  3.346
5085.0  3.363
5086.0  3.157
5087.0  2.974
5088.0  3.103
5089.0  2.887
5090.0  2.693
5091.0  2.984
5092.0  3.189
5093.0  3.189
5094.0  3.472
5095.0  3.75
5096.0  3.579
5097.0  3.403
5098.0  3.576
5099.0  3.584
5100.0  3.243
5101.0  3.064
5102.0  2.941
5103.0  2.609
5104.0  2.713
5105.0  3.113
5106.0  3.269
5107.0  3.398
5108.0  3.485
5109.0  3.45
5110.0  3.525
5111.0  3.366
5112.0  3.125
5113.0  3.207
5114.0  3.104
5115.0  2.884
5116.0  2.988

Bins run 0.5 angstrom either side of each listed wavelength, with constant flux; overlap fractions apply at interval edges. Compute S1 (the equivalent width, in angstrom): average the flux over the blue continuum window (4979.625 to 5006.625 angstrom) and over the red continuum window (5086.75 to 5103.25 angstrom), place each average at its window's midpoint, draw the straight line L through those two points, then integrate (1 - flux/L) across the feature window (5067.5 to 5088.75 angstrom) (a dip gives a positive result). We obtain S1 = 0.9 angstrom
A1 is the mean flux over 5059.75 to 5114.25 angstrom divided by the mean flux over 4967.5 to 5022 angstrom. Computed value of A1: 1.0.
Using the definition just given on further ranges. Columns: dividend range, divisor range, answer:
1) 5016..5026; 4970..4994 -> 0.91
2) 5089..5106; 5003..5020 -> 1.01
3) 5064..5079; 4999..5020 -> 0.94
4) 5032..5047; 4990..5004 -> 1.05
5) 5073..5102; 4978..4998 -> 0.96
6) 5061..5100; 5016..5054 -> 0.97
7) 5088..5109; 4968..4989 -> 0.92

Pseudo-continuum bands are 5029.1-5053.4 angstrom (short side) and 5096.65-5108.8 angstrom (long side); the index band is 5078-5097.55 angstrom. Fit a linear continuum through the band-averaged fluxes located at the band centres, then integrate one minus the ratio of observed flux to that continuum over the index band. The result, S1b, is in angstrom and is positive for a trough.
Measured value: -0.01 angstrom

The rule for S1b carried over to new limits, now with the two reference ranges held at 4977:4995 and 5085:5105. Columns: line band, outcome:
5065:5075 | 1.4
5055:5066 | 0.1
